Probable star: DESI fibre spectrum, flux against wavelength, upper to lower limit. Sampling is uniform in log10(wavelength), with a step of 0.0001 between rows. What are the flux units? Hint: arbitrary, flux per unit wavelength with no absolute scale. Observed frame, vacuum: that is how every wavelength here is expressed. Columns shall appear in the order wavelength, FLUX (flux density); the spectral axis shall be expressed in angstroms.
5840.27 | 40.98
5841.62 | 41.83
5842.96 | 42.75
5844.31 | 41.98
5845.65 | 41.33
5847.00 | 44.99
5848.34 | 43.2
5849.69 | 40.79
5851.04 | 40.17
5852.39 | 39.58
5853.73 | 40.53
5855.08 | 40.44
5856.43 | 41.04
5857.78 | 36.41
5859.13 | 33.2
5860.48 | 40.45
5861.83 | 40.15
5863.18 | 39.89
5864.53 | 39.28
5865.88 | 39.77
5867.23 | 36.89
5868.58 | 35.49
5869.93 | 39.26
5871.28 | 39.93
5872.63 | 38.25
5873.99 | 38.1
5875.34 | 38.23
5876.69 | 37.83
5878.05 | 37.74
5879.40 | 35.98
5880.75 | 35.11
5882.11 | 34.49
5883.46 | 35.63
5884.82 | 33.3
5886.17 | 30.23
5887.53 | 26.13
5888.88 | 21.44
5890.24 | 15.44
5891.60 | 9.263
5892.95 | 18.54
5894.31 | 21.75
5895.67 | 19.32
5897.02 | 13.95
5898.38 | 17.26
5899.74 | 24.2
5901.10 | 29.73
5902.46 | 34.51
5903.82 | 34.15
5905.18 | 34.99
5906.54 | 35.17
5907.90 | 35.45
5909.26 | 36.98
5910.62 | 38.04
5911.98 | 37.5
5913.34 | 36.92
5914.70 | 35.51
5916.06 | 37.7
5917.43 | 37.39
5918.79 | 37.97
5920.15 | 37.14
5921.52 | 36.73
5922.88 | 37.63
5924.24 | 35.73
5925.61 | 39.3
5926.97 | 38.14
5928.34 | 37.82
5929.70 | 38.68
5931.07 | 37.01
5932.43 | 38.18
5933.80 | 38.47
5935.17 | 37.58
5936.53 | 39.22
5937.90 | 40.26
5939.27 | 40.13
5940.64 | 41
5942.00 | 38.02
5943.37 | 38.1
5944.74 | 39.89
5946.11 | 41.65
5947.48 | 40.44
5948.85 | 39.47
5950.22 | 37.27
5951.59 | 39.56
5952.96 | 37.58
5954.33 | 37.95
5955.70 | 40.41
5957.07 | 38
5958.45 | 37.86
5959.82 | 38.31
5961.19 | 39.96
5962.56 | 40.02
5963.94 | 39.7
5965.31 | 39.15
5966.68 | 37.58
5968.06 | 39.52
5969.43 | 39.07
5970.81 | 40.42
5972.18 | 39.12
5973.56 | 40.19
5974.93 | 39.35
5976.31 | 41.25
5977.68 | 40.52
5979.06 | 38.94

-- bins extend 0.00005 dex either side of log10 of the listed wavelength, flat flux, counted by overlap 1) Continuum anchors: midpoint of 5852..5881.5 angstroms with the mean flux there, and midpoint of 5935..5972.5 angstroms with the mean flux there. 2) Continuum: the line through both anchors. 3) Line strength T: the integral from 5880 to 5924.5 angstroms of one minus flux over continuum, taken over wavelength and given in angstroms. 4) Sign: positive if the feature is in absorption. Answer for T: 9.5 angstroms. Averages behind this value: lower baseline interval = 38.3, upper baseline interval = 39.2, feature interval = 30.4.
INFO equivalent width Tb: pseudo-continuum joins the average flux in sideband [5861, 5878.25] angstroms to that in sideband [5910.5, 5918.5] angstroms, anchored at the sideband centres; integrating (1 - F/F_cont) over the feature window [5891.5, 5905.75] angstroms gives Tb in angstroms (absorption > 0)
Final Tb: 5.2 angstroms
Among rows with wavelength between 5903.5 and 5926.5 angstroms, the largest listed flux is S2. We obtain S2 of 39.3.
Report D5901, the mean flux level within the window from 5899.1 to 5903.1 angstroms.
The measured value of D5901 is 29.5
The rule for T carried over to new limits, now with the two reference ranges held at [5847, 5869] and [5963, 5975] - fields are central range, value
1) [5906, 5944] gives 1.5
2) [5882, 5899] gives 7.3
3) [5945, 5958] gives 0.1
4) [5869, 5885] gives 0.9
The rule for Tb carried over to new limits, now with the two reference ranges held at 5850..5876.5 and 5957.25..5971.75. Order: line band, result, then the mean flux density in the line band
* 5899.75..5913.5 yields 1.48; 34.7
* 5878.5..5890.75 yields 2.77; 30.1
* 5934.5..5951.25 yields -0.16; 39.4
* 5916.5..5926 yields 0.39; 37.3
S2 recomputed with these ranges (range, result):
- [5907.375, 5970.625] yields 41.65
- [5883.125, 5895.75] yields 35.63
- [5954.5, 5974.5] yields 40.42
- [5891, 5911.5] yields 38.04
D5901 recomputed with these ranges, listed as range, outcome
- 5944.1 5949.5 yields 40.4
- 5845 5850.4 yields 42.5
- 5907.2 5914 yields 37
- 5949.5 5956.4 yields 38.6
